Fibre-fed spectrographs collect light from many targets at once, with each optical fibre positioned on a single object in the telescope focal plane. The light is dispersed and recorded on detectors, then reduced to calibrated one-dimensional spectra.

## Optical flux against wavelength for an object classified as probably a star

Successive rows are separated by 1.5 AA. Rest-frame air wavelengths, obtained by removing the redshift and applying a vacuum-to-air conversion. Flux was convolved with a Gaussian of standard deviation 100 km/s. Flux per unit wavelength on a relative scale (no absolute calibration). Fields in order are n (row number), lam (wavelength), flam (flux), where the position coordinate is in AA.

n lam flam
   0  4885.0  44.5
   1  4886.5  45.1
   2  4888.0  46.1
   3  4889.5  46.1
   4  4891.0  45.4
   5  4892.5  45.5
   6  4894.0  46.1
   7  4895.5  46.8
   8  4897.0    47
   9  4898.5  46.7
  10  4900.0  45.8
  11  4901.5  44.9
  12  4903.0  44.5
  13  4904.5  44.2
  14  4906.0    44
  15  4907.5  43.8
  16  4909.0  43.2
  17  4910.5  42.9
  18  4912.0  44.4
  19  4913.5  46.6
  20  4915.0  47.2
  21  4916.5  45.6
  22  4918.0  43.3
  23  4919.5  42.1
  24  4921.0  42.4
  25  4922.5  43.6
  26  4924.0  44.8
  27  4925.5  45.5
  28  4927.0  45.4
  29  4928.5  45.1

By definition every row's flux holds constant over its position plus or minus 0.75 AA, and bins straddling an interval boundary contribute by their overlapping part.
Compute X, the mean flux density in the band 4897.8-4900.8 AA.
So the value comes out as 46.2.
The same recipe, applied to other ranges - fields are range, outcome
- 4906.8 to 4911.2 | 43.3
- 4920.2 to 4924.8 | 43.6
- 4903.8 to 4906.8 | 44.1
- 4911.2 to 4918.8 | 45.4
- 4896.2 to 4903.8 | 45.8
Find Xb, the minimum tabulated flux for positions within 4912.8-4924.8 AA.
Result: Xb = 42.1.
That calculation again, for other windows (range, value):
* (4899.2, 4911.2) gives 42.9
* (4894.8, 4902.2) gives 44.9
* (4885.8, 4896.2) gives 45.1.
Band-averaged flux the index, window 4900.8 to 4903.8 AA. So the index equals 44.7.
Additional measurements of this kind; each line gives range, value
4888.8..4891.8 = 45.7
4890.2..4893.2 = 45.5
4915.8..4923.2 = 43.4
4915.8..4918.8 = 44.4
